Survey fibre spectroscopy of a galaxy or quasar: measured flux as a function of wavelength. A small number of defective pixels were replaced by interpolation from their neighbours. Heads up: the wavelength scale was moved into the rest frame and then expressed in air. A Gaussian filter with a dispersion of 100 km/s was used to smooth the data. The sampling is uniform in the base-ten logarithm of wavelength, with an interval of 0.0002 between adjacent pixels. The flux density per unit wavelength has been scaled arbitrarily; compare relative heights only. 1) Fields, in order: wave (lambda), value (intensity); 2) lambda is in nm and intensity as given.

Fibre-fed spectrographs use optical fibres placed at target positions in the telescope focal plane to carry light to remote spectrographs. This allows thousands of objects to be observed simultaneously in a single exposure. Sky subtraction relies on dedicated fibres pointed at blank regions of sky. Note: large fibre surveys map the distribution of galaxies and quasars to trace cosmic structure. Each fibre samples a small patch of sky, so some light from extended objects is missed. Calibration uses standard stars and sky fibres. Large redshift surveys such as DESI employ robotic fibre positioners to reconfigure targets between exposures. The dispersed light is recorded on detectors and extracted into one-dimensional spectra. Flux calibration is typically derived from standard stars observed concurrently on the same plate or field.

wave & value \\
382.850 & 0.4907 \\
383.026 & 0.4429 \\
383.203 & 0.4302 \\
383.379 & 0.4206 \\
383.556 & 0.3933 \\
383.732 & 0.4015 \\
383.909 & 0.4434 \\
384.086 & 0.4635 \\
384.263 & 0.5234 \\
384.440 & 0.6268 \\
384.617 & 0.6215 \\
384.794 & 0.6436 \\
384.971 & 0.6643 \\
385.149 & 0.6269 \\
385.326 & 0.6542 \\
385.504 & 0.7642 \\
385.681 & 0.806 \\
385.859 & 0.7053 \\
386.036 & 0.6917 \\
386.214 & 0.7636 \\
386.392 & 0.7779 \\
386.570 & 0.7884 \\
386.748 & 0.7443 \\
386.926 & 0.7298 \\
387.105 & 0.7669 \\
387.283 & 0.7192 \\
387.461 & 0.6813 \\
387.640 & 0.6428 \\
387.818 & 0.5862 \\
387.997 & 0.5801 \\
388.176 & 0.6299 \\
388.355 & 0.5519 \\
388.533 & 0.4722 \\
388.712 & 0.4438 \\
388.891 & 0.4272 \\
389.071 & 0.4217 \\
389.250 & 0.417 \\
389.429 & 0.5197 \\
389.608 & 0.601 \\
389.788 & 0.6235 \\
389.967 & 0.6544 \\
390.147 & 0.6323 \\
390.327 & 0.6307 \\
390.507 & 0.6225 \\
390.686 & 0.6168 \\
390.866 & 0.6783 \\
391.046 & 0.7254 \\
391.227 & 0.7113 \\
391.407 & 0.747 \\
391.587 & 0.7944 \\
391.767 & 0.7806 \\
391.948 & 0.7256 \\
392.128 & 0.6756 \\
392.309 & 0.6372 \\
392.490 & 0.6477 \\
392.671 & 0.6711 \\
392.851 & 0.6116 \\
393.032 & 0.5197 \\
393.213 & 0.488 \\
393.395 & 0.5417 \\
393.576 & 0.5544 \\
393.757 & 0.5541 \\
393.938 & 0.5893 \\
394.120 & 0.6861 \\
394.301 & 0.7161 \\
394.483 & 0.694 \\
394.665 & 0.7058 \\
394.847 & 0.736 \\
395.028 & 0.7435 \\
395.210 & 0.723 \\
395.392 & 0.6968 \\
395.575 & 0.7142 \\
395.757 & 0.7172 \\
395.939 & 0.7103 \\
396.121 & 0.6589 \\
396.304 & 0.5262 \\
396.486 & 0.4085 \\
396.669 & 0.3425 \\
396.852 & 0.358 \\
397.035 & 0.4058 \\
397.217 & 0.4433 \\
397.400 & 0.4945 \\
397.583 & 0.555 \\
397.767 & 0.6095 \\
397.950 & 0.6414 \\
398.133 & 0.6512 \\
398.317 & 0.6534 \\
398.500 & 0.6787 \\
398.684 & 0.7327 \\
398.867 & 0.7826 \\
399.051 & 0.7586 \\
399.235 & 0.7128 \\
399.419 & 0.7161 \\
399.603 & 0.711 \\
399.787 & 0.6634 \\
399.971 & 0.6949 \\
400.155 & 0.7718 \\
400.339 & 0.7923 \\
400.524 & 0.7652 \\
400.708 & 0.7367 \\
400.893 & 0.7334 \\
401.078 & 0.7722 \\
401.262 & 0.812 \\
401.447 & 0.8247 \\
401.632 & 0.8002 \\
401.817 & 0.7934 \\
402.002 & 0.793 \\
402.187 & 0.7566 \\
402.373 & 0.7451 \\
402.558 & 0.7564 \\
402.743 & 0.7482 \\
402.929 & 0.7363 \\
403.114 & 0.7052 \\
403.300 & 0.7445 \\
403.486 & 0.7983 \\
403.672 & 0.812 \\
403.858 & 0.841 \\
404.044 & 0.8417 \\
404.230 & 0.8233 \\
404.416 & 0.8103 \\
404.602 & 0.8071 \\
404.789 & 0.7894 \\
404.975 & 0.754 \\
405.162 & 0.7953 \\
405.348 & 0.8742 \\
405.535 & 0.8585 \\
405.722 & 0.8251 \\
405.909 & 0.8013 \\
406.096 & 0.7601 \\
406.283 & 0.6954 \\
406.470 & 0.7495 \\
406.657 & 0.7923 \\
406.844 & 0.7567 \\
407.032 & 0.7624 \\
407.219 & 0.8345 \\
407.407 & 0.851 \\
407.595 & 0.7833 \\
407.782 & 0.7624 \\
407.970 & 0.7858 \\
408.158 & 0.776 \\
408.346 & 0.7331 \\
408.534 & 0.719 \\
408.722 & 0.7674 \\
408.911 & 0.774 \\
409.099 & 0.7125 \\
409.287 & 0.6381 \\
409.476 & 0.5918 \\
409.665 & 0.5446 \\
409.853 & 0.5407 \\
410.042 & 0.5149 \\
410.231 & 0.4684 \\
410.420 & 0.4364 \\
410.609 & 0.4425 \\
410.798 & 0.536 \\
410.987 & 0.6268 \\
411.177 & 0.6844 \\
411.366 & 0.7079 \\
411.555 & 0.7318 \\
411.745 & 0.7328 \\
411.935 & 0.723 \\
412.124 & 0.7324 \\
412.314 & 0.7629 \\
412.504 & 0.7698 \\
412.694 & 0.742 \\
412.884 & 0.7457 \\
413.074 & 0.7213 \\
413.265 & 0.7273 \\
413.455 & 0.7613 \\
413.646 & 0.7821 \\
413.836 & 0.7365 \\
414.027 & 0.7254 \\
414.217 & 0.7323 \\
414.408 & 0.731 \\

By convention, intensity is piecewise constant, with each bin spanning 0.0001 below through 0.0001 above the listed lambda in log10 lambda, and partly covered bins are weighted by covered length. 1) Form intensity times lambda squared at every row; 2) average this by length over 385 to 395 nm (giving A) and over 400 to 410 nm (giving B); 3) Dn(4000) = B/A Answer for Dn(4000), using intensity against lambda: 1.27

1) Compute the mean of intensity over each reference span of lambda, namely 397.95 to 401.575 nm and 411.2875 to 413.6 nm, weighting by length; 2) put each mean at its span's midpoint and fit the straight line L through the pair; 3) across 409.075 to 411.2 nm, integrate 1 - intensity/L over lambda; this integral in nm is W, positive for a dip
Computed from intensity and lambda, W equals 0.54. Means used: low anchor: 0.733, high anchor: 0.739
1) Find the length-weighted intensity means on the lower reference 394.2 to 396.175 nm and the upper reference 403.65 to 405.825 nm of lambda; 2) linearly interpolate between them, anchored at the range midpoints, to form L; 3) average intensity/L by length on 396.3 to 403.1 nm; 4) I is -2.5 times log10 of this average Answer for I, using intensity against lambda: 0.14 mag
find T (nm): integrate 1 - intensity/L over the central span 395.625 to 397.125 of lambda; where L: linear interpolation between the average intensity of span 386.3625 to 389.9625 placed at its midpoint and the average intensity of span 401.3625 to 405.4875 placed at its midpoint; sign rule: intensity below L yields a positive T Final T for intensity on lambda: 0.39 nm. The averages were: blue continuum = 0.604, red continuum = 0.789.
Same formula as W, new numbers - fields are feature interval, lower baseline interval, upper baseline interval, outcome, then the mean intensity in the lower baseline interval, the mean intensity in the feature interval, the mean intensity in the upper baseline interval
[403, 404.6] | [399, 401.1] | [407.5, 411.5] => -0.22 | 0.734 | 0.797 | 0.646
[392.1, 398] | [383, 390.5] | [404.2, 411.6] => 0.42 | 0.6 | 0.598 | 0.714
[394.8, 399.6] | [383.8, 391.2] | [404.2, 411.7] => 0.33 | 0.626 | 0.623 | 0.714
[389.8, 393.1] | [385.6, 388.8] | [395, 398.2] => -0.23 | 0.671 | 0.671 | 0.574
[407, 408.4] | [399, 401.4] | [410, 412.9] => -0.23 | 0.743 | 0.789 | 0.647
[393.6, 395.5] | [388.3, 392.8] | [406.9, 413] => -0.14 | 0.618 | 0.68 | 0.686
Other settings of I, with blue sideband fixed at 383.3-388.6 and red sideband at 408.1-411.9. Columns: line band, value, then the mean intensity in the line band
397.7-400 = -0.10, 0.694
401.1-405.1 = -0.23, 0.785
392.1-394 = 0.08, 0.587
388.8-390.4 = 0.16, 0.546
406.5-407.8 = -0.24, 0.792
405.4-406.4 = -0.24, 0.79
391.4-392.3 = -0.16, 0.735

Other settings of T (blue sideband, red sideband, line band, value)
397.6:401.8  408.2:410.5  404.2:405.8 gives -0.345 nm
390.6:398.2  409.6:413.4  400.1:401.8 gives -0.395 nm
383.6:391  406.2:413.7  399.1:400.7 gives -0.163 nm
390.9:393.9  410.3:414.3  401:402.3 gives -0.241 nm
